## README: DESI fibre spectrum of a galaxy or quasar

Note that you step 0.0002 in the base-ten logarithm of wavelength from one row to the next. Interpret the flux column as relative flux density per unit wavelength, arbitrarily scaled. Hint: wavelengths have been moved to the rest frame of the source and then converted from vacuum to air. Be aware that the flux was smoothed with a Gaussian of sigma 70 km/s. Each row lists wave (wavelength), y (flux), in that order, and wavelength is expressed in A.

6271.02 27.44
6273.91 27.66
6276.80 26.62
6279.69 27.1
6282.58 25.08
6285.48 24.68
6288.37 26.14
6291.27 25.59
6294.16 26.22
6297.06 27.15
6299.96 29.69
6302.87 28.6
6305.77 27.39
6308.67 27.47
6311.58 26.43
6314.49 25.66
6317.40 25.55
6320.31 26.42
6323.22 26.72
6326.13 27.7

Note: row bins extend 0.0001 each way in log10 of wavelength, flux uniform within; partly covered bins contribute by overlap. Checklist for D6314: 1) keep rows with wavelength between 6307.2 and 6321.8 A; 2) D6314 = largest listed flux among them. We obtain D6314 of 27.47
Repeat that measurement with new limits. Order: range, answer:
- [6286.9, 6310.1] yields 29.69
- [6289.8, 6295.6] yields 26.22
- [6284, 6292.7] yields 26.14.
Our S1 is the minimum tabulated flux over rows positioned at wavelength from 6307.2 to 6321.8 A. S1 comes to 25.55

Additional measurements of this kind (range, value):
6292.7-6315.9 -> 25.66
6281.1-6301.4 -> 24.68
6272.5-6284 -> 25.08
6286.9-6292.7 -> 25.59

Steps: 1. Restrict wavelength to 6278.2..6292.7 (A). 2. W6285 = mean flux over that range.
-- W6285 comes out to 25.7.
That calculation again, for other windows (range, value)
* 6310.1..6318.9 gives 25.9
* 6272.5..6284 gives 26.6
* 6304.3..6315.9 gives 26.7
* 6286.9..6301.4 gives 27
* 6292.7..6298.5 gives 26.7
